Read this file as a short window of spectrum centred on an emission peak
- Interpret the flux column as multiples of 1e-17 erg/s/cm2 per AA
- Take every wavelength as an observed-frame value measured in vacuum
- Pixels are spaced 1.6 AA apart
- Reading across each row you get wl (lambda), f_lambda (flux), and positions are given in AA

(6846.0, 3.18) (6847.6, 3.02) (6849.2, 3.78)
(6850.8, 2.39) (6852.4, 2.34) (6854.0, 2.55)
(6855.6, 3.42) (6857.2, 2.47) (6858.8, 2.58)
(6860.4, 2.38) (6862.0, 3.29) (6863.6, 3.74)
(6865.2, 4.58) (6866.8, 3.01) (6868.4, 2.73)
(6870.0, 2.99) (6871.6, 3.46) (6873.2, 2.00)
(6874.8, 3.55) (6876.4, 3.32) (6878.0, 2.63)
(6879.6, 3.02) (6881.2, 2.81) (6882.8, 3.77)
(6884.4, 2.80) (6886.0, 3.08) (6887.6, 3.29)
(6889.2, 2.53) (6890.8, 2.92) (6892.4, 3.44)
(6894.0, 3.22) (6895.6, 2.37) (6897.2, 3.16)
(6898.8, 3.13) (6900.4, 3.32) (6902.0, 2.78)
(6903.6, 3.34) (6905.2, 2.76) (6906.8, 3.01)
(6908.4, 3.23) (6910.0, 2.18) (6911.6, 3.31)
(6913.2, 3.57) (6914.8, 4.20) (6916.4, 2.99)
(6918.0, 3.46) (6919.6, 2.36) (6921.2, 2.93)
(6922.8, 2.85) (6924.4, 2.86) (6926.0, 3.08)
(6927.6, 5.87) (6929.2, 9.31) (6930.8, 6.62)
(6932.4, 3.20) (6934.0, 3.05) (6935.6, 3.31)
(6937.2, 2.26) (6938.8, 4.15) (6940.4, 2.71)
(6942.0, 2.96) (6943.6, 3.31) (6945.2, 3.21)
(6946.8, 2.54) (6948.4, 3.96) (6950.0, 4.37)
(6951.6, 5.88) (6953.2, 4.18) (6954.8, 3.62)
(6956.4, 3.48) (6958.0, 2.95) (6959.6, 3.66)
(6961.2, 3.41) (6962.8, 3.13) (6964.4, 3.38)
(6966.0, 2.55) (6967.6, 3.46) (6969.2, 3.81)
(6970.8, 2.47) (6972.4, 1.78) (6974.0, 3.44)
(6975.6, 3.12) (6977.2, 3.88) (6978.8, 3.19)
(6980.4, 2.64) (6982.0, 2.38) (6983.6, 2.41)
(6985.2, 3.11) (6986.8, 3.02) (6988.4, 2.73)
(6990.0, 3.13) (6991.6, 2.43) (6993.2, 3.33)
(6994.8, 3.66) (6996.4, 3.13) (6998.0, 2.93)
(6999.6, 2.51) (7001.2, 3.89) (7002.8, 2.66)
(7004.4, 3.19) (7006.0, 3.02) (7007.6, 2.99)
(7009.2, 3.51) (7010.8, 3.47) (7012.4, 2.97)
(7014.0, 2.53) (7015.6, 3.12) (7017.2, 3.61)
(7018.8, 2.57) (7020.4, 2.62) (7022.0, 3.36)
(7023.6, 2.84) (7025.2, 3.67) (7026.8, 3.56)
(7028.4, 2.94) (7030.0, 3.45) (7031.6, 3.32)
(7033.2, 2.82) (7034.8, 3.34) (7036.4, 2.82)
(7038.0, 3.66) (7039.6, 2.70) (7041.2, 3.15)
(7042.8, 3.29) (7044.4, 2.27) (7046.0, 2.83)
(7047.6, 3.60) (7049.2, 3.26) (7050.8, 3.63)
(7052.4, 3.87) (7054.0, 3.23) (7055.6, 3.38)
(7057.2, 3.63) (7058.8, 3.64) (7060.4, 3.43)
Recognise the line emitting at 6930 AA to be H-alpha 6563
